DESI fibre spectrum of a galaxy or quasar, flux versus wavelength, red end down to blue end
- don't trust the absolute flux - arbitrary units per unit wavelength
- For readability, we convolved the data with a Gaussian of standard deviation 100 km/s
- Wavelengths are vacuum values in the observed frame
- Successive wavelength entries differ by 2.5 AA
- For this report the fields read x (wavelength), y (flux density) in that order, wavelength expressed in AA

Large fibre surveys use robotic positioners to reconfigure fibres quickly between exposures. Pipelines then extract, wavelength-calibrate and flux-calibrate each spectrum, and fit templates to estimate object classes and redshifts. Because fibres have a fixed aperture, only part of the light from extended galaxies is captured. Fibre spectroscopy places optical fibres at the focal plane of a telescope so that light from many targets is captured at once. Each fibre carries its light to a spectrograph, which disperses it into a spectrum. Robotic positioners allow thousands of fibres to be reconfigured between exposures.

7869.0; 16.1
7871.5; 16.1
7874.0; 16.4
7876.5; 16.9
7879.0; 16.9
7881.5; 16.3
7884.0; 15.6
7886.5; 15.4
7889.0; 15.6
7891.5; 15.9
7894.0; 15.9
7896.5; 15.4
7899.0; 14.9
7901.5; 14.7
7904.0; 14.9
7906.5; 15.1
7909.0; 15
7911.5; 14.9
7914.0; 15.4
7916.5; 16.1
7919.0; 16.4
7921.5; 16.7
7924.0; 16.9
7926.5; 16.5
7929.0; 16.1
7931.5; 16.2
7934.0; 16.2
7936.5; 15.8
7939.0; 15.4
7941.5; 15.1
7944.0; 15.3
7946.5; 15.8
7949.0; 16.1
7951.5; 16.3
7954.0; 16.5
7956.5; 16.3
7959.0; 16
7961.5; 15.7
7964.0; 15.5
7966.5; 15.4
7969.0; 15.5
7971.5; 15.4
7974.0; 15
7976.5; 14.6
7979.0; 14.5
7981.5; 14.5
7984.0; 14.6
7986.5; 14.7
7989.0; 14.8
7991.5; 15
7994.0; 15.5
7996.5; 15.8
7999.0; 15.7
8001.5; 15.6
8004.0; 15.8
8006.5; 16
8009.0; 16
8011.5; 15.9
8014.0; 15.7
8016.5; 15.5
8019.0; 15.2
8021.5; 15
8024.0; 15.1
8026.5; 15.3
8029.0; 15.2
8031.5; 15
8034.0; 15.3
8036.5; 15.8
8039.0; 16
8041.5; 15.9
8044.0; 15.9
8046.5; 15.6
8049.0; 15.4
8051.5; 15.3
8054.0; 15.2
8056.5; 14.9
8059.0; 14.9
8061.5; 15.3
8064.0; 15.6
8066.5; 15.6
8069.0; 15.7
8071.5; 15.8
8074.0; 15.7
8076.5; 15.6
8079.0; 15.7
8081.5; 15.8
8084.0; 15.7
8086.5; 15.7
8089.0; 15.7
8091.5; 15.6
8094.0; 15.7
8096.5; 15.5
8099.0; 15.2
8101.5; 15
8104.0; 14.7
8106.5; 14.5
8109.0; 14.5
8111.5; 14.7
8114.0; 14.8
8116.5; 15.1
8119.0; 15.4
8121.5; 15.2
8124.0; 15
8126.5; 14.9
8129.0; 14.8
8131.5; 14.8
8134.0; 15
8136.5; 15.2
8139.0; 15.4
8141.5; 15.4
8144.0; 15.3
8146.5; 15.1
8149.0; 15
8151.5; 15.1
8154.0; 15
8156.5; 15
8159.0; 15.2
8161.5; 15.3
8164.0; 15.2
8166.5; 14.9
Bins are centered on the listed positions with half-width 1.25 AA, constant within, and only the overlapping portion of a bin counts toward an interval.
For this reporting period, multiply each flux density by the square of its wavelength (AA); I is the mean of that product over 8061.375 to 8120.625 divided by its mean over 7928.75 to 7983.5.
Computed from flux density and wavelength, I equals 1.02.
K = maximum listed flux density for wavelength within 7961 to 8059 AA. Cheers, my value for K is 16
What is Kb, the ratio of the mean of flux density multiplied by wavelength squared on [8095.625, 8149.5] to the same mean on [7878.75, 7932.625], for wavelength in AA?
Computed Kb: 1.01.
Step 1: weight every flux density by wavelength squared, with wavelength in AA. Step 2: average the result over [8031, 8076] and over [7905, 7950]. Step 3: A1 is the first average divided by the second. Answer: 1.01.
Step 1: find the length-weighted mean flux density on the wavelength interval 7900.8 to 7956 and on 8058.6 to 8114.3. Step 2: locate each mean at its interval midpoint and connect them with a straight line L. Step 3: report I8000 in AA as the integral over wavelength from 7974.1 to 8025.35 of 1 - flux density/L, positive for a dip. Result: 1.1 AA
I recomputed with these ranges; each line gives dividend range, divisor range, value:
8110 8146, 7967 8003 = 1.03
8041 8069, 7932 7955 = 1.00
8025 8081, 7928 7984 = 1.02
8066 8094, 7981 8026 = 1.04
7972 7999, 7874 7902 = 0.97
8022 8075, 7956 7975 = 1.01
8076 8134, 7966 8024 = 1.02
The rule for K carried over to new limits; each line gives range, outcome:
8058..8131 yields 15.8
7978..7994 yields 15.5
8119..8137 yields 15.4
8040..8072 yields 15.9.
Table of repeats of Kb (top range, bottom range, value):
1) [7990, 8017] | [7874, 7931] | 1.02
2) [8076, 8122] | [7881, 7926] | 1.03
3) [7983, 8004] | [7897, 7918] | 1.03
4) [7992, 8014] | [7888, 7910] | 1.06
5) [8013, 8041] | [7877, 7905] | 1.02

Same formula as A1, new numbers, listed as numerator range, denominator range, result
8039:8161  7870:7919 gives 1.03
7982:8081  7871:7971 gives 1.00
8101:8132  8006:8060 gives 0.98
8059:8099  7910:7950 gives 1.02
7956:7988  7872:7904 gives 0.98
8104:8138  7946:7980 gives 0.99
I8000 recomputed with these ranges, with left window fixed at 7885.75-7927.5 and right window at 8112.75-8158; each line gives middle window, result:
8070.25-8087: -0.5 AA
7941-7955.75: -0.4 AA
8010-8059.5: -0.3 AA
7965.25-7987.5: 0.8 AA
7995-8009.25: -0.4 AA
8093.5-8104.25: 0.0 AA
